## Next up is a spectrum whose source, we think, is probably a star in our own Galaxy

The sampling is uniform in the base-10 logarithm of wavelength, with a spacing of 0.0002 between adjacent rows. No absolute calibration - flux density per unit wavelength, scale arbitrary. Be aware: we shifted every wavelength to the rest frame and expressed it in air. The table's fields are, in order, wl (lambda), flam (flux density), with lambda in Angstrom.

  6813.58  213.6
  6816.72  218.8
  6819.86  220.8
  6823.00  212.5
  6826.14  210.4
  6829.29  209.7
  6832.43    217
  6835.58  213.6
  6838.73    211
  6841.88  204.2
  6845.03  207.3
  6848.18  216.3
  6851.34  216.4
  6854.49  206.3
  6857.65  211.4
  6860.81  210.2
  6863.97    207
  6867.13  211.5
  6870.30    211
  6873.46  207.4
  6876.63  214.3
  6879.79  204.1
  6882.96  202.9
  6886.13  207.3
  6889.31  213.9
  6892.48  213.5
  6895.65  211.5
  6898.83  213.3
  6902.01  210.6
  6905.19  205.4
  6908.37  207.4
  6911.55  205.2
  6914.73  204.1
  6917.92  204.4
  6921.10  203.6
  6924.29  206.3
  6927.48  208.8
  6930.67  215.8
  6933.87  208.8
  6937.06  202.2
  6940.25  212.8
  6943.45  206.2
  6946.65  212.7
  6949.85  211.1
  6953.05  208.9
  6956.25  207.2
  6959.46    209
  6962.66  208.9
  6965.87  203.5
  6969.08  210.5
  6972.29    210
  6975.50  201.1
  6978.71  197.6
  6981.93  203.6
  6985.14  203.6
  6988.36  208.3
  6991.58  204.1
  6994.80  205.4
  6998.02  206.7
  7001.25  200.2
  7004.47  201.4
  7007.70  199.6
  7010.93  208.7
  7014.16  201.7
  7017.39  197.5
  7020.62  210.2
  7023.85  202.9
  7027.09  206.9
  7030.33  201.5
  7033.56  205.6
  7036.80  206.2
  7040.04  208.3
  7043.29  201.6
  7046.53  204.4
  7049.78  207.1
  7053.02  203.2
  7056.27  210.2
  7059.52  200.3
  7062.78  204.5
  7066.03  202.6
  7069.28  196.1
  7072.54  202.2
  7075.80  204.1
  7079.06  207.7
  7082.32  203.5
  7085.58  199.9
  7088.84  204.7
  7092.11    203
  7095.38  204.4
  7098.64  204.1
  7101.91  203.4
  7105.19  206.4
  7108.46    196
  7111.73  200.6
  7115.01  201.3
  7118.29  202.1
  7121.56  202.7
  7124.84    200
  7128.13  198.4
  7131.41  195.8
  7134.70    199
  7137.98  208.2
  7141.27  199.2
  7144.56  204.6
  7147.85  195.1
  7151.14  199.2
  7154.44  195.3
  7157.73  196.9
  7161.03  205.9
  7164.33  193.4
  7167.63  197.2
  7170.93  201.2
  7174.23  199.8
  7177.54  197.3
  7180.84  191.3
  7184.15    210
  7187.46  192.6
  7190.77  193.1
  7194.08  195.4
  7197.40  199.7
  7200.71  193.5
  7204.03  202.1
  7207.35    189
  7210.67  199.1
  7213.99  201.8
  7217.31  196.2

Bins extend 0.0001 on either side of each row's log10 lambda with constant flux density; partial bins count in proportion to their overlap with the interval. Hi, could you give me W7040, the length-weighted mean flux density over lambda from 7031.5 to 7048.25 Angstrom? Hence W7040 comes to 205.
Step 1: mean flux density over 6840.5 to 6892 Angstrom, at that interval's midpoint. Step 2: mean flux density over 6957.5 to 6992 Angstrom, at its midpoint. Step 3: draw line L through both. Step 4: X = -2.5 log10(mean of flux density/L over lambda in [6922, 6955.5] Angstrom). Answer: -0.012 mag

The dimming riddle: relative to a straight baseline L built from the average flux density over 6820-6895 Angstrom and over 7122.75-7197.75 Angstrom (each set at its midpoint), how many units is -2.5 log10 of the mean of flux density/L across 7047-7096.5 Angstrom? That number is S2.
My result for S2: -0.008 mag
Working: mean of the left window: 211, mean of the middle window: 204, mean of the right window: 199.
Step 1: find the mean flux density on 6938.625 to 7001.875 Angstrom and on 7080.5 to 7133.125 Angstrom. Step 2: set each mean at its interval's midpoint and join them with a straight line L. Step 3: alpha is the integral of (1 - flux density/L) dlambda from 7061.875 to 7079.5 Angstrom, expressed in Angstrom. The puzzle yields 0.0 Angstrom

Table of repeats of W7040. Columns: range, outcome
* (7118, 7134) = 200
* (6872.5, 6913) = 209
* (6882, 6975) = 208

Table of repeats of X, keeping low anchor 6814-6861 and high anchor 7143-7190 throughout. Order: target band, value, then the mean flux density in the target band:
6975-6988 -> 0.02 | 202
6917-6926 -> 0.02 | 205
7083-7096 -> -0.01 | 203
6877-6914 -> 0.01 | 209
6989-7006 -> 0.01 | 204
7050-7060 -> -0.01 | 206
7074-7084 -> -0.02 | 205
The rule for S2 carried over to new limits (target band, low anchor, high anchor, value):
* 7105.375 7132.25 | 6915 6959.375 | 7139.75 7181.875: 0.000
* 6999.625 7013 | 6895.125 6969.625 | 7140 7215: 0.015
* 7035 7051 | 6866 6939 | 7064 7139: -0.008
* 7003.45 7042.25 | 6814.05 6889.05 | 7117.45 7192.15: 0.000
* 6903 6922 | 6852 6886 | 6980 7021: 0.009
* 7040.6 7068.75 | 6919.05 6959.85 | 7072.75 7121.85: 0.002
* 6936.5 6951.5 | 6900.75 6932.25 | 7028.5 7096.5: -0.015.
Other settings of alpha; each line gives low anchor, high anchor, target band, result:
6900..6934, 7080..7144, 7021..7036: 0.0 Angstrom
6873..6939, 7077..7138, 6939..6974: -0.4 Angstrom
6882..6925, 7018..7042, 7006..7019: 0.3 Angstrom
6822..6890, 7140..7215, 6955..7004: 0.1 Angstrom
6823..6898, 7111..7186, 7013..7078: -0.1 Angstrom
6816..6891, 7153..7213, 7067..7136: -0.3 Angstrom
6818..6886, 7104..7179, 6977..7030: 0.4 Angstrom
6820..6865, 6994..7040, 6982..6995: 0.0 Angstrom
